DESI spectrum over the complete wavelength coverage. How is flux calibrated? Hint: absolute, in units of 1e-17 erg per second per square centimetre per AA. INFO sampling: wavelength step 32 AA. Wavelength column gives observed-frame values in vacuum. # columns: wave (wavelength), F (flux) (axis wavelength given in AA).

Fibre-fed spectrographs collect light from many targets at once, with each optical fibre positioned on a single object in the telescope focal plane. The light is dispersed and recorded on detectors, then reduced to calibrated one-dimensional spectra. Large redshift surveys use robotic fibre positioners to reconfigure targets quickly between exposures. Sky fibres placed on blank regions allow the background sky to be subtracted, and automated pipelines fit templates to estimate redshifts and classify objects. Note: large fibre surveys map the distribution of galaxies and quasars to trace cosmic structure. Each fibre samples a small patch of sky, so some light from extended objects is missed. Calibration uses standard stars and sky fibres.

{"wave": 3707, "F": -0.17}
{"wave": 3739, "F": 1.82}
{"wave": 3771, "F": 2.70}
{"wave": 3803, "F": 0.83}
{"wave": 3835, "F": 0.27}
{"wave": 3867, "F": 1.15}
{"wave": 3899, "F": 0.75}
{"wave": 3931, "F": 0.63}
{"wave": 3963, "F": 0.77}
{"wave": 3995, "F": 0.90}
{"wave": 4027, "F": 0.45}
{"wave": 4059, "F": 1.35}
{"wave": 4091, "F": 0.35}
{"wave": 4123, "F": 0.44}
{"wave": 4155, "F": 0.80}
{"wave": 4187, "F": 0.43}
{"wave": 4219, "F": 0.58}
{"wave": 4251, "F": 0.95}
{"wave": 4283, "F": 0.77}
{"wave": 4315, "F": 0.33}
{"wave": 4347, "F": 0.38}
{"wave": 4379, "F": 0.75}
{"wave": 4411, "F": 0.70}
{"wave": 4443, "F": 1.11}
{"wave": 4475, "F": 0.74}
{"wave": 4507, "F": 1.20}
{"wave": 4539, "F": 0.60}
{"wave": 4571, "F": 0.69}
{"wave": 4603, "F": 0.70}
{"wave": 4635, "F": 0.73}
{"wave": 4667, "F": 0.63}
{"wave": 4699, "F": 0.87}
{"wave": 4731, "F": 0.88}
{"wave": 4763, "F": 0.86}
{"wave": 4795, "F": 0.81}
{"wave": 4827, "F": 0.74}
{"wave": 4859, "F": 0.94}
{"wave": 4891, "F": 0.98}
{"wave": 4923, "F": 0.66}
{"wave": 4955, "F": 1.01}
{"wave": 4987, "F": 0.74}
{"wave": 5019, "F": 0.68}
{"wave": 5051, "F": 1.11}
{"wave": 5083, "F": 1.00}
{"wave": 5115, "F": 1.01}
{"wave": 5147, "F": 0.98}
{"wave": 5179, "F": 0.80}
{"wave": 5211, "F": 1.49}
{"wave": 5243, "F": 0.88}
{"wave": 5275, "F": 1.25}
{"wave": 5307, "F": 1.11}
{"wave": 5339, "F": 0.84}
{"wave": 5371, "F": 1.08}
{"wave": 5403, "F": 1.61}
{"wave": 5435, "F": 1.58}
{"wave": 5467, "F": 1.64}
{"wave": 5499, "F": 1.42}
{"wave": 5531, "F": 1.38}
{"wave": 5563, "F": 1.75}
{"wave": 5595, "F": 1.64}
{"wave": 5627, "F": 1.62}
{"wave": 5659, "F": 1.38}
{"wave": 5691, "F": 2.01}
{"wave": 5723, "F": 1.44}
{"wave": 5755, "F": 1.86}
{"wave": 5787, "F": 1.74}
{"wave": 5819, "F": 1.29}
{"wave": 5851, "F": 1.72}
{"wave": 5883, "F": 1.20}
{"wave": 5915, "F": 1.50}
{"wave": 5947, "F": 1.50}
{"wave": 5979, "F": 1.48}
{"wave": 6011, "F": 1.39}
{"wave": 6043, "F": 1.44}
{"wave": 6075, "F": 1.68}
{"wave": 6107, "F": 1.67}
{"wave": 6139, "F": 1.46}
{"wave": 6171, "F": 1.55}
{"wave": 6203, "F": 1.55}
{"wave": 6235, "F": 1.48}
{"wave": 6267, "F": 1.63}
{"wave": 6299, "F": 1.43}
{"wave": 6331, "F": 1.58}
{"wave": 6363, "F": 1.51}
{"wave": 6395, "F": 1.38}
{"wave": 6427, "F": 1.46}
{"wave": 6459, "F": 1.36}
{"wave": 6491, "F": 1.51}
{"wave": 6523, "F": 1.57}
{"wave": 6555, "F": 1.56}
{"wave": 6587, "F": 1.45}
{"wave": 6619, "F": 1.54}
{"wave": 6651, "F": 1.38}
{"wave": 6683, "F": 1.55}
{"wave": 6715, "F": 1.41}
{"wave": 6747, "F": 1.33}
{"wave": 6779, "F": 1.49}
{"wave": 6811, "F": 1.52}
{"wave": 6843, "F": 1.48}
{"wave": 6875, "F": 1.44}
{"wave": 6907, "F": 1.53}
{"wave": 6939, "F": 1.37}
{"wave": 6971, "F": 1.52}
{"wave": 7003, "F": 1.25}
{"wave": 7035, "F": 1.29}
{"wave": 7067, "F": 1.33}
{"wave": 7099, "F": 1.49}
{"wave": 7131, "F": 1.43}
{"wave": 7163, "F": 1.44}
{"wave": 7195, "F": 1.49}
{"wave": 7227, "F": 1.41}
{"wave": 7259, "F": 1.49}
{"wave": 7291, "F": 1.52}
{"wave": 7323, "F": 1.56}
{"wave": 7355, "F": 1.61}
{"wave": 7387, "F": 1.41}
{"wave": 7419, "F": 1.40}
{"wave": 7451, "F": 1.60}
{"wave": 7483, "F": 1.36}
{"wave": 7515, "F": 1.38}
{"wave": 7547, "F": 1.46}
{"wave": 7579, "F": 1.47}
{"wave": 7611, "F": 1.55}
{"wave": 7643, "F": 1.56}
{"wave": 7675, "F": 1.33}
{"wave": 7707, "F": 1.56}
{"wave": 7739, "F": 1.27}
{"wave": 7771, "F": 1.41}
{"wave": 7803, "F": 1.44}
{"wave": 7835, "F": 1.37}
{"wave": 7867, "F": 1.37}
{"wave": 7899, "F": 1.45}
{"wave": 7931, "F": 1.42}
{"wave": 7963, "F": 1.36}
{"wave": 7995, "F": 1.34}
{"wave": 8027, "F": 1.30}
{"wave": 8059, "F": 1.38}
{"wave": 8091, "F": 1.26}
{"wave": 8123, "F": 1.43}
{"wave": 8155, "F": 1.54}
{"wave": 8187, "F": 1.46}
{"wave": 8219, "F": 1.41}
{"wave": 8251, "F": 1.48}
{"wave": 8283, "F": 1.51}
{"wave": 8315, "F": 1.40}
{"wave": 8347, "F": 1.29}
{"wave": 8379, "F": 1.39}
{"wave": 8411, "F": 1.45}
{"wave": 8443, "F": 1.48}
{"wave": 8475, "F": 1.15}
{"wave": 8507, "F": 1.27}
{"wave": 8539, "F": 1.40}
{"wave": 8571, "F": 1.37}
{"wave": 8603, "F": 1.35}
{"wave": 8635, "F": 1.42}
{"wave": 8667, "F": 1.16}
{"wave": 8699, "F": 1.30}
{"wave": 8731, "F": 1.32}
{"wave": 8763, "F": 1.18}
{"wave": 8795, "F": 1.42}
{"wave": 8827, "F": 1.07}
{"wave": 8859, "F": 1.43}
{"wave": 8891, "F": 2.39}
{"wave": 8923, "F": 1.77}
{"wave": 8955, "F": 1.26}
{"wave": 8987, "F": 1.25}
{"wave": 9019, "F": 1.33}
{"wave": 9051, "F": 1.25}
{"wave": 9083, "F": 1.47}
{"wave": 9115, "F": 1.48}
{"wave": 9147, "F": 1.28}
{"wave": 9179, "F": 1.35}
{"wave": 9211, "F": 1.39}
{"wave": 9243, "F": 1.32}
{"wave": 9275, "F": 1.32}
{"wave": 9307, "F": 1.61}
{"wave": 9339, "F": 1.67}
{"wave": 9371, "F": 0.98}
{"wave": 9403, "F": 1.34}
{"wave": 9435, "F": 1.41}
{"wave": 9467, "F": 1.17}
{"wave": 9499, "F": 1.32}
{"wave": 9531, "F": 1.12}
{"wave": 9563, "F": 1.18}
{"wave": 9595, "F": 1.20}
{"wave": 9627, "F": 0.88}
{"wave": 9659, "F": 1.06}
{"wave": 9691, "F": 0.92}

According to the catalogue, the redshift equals 0.353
